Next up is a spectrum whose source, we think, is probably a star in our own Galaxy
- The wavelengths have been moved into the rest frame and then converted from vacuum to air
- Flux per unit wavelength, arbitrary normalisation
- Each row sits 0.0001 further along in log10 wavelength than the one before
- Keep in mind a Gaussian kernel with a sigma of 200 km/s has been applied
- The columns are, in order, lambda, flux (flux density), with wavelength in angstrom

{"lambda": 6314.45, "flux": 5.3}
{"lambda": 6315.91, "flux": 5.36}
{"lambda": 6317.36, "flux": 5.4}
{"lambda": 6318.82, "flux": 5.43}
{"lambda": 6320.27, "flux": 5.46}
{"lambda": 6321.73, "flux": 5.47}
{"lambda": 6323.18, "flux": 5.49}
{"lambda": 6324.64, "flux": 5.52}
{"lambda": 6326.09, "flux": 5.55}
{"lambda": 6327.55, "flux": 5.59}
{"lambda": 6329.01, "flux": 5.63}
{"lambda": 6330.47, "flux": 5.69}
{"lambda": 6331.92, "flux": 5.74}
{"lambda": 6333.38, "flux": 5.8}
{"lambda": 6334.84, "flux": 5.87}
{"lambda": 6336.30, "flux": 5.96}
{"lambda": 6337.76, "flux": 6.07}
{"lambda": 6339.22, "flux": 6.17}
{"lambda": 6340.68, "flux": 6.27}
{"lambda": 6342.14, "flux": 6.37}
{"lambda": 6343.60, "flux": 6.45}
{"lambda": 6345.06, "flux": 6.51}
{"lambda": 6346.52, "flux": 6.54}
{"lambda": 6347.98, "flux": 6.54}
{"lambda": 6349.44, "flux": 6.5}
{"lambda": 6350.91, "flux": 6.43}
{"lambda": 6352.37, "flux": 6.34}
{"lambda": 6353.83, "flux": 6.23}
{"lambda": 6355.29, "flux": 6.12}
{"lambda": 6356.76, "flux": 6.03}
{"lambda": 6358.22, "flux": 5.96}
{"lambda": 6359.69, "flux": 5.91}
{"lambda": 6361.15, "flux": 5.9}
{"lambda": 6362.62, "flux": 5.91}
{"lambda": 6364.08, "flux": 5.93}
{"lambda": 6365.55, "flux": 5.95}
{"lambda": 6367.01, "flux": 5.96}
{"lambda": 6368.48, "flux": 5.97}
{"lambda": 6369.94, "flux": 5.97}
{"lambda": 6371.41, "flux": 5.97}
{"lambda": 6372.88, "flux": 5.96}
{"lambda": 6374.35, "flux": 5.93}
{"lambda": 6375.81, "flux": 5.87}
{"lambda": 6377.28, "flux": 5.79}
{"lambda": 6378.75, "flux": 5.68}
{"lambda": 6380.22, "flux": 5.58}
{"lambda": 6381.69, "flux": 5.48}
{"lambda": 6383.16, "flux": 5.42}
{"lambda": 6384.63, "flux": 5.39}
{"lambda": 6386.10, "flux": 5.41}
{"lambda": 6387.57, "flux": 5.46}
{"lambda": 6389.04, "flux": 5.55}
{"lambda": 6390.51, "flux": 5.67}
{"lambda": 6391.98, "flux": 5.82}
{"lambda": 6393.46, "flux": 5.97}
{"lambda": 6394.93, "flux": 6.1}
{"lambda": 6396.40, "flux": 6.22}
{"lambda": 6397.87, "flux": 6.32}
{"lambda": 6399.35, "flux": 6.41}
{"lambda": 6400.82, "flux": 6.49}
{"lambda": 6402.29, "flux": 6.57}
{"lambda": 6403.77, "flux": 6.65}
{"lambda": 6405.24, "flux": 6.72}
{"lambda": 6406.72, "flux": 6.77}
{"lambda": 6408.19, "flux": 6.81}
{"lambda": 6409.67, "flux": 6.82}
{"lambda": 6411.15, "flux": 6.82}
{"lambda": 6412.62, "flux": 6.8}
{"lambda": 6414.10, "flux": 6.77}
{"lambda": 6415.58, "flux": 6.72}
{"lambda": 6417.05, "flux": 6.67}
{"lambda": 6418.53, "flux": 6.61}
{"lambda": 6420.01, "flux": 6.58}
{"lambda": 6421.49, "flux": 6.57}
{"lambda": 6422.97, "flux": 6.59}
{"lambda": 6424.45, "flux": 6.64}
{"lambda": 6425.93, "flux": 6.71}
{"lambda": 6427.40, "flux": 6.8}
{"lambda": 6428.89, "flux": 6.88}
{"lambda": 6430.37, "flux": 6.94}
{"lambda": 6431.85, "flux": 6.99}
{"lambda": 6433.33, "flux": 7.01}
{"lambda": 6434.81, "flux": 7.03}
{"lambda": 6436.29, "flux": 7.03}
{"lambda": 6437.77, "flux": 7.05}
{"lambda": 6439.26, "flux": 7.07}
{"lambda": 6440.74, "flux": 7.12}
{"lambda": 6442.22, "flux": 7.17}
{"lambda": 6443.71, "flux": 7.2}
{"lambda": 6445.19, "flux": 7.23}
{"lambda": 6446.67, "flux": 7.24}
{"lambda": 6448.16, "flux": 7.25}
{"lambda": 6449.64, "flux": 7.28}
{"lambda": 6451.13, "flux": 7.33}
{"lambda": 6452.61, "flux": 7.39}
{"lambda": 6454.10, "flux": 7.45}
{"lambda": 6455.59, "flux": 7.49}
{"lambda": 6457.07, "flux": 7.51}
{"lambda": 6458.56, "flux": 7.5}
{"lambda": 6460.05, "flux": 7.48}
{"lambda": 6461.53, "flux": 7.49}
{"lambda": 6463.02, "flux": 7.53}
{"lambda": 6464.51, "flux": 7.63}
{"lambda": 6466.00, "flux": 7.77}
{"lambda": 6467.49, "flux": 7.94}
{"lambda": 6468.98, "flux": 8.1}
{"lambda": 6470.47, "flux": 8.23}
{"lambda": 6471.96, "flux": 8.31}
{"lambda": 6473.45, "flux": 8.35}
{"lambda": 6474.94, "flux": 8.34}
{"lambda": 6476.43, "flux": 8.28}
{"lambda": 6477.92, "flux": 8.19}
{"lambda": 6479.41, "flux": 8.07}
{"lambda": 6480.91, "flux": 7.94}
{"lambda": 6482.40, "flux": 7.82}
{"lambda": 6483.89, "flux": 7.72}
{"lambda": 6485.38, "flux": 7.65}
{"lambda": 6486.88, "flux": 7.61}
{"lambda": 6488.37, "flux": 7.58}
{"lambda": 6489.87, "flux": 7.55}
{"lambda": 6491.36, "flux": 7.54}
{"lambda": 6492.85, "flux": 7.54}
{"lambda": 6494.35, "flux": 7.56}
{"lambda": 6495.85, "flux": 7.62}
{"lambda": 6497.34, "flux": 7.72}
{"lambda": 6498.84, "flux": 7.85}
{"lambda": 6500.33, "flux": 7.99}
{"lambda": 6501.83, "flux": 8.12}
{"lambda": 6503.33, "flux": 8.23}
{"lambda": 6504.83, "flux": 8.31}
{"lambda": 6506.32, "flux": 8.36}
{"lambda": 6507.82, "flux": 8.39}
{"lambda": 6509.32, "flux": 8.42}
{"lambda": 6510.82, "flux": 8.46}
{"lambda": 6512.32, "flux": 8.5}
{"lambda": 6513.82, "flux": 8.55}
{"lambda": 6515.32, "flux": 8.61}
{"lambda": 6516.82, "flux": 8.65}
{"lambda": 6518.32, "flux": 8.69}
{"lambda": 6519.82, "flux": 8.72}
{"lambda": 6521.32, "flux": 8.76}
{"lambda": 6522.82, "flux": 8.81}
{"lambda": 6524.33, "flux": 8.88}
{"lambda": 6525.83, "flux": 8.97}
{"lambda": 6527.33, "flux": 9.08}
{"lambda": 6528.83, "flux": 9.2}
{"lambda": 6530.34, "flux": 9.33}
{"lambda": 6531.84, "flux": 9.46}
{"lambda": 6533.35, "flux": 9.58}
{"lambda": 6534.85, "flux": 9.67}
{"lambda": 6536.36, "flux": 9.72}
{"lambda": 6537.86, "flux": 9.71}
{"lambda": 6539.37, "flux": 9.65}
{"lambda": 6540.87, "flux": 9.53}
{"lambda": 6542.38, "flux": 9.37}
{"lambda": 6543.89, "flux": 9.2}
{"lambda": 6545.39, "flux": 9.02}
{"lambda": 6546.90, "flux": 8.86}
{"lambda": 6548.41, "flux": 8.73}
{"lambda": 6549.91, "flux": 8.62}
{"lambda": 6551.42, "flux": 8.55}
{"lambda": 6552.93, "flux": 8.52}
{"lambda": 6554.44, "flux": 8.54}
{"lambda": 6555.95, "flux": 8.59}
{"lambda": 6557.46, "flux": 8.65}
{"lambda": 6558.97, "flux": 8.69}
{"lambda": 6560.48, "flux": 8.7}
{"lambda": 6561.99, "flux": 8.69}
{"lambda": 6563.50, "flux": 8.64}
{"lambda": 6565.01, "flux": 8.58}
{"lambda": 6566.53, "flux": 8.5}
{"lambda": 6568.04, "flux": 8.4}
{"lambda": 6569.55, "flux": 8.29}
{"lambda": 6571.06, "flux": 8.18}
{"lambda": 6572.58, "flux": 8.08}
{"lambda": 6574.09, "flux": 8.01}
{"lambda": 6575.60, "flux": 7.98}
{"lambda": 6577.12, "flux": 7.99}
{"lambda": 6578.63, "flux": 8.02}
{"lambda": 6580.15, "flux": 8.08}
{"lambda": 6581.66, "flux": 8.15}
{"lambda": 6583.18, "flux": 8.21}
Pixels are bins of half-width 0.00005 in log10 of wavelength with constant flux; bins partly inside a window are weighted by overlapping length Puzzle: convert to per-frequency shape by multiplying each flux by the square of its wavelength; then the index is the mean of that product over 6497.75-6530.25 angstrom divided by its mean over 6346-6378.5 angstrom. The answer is 1.5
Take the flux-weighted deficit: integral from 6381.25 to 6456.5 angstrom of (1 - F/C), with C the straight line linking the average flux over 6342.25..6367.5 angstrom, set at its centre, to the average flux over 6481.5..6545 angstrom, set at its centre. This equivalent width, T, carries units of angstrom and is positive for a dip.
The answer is 5.4 angstrom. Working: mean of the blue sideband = 6.2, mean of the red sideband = 8.54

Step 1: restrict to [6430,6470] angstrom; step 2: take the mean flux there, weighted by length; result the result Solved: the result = 7.35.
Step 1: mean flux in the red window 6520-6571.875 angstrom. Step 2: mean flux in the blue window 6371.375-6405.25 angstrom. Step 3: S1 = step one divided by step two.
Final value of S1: 1.5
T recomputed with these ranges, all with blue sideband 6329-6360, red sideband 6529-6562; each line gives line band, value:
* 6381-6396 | 2.6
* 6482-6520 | 1.7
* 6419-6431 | 1.0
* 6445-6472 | 0.8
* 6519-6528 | -0.1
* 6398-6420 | 1.3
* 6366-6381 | 1.6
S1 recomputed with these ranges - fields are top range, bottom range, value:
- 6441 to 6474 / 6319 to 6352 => 1.27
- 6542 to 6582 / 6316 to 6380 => 1.43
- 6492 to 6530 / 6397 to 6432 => 1.26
